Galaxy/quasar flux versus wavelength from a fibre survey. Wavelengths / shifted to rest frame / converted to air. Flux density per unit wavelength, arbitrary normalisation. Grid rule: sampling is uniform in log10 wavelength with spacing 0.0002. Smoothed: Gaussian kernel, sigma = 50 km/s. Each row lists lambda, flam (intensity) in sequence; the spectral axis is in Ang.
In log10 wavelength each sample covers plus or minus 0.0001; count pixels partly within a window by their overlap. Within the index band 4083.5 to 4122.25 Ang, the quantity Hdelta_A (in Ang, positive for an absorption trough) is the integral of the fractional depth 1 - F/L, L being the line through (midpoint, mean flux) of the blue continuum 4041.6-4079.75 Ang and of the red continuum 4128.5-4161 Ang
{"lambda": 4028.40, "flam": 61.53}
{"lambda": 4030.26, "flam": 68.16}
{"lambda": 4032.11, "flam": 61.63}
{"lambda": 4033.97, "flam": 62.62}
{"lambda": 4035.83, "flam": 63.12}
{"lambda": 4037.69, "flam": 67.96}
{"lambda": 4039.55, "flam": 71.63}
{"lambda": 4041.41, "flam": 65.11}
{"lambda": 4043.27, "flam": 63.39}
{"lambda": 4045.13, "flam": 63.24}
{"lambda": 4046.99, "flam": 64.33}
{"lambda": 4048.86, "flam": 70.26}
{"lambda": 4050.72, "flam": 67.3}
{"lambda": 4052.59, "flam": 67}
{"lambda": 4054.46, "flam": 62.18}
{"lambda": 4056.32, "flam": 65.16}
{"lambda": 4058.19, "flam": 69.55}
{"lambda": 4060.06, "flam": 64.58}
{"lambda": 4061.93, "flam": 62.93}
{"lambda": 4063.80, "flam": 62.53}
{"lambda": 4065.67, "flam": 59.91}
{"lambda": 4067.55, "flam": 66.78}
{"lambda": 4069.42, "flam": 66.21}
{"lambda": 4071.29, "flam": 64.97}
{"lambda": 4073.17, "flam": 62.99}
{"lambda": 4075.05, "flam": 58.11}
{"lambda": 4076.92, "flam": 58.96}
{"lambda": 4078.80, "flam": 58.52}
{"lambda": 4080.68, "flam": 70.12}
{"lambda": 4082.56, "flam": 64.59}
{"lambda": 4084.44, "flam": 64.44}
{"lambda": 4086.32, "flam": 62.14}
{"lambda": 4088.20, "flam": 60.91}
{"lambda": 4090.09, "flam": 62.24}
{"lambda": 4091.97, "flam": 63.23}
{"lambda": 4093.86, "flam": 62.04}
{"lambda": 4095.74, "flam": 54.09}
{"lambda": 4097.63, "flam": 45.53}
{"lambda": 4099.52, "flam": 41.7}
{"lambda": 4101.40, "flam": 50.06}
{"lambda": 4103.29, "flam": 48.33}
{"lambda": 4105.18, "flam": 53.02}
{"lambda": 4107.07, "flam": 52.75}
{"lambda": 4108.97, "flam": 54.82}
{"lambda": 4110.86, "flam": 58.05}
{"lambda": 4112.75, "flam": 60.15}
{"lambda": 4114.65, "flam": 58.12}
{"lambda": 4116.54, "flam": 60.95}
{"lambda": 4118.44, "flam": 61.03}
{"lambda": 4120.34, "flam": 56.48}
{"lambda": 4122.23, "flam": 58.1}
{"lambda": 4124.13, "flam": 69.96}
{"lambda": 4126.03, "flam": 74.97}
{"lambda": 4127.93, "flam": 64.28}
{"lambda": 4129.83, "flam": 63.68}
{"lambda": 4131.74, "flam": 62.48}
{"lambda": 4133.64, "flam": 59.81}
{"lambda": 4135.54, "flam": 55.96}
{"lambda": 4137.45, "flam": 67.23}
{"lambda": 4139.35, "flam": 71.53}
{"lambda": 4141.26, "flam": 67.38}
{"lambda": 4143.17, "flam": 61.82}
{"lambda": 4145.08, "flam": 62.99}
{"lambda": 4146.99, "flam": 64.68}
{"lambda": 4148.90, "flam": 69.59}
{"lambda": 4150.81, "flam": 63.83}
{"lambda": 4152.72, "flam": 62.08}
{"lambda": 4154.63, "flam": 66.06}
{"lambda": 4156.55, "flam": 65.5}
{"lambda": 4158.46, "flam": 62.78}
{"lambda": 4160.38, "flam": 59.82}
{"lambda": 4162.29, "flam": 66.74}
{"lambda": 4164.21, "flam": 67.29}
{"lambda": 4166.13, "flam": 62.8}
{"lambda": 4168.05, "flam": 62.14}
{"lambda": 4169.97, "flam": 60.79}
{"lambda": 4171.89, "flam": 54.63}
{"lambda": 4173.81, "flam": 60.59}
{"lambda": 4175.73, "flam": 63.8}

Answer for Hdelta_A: 4.5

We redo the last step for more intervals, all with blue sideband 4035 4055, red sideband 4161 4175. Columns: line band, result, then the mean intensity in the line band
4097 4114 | 3.3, 51.8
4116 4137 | 0.3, 62.6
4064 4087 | 0.7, 63.1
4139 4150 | -0.5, 66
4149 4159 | -0.3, 64.6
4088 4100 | 1.6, 55.8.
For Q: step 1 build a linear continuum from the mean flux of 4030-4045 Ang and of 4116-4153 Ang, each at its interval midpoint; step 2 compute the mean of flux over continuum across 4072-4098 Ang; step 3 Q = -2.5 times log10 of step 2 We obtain 0.064 mag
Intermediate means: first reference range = 65.2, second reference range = 64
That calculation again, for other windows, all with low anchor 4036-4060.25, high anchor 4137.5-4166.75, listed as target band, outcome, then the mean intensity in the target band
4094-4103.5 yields 0.32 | 49.1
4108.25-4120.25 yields 0.12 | 58.8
